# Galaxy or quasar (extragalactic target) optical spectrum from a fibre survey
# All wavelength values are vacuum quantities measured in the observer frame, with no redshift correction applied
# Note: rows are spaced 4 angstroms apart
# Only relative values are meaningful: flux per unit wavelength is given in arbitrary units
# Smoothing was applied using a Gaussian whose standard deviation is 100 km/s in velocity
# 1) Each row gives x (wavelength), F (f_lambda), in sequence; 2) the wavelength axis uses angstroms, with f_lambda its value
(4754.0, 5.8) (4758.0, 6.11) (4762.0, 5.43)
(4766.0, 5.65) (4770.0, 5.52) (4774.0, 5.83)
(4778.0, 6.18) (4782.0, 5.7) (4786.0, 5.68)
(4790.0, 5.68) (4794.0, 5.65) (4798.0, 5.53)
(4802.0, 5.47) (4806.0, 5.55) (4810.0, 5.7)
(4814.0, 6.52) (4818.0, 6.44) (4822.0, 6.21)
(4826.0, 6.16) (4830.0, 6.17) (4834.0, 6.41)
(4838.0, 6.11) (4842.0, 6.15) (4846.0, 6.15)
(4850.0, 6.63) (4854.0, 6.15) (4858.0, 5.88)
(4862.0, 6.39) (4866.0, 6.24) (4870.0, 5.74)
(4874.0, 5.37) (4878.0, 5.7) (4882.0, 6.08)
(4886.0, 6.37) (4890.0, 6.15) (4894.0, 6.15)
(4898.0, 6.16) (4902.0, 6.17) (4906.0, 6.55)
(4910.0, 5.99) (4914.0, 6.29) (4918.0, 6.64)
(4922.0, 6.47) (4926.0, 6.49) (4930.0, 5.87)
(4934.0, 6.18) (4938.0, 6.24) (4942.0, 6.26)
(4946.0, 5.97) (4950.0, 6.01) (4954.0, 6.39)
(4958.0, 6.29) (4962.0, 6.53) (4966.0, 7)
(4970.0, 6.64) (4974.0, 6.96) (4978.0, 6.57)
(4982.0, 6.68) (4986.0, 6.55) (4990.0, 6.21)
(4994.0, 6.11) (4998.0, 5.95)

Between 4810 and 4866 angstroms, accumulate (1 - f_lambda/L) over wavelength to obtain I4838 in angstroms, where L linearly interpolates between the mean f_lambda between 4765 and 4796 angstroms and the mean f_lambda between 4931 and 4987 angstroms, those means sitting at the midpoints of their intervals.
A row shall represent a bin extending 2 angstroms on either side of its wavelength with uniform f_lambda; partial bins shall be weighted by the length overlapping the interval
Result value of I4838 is -2.59 angstroms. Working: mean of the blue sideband 5.74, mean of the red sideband 6.44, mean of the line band 6.24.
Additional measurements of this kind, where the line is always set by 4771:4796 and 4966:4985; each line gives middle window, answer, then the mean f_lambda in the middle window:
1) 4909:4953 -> 1.91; 6.23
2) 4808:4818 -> -0.42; 6.18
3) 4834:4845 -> -0.23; 6.18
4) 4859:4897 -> 1.38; 6.02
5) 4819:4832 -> -0.47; 6.2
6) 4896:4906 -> 0.19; 6.24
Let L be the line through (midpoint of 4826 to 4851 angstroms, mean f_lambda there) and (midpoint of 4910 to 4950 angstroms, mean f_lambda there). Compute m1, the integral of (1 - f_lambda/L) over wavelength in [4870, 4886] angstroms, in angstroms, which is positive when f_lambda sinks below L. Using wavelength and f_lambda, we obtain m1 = 1.1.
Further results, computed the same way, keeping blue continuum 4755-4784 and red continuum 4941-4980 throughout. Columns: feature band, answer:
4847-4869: -0.5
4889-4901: 0.1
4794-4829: 0.0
